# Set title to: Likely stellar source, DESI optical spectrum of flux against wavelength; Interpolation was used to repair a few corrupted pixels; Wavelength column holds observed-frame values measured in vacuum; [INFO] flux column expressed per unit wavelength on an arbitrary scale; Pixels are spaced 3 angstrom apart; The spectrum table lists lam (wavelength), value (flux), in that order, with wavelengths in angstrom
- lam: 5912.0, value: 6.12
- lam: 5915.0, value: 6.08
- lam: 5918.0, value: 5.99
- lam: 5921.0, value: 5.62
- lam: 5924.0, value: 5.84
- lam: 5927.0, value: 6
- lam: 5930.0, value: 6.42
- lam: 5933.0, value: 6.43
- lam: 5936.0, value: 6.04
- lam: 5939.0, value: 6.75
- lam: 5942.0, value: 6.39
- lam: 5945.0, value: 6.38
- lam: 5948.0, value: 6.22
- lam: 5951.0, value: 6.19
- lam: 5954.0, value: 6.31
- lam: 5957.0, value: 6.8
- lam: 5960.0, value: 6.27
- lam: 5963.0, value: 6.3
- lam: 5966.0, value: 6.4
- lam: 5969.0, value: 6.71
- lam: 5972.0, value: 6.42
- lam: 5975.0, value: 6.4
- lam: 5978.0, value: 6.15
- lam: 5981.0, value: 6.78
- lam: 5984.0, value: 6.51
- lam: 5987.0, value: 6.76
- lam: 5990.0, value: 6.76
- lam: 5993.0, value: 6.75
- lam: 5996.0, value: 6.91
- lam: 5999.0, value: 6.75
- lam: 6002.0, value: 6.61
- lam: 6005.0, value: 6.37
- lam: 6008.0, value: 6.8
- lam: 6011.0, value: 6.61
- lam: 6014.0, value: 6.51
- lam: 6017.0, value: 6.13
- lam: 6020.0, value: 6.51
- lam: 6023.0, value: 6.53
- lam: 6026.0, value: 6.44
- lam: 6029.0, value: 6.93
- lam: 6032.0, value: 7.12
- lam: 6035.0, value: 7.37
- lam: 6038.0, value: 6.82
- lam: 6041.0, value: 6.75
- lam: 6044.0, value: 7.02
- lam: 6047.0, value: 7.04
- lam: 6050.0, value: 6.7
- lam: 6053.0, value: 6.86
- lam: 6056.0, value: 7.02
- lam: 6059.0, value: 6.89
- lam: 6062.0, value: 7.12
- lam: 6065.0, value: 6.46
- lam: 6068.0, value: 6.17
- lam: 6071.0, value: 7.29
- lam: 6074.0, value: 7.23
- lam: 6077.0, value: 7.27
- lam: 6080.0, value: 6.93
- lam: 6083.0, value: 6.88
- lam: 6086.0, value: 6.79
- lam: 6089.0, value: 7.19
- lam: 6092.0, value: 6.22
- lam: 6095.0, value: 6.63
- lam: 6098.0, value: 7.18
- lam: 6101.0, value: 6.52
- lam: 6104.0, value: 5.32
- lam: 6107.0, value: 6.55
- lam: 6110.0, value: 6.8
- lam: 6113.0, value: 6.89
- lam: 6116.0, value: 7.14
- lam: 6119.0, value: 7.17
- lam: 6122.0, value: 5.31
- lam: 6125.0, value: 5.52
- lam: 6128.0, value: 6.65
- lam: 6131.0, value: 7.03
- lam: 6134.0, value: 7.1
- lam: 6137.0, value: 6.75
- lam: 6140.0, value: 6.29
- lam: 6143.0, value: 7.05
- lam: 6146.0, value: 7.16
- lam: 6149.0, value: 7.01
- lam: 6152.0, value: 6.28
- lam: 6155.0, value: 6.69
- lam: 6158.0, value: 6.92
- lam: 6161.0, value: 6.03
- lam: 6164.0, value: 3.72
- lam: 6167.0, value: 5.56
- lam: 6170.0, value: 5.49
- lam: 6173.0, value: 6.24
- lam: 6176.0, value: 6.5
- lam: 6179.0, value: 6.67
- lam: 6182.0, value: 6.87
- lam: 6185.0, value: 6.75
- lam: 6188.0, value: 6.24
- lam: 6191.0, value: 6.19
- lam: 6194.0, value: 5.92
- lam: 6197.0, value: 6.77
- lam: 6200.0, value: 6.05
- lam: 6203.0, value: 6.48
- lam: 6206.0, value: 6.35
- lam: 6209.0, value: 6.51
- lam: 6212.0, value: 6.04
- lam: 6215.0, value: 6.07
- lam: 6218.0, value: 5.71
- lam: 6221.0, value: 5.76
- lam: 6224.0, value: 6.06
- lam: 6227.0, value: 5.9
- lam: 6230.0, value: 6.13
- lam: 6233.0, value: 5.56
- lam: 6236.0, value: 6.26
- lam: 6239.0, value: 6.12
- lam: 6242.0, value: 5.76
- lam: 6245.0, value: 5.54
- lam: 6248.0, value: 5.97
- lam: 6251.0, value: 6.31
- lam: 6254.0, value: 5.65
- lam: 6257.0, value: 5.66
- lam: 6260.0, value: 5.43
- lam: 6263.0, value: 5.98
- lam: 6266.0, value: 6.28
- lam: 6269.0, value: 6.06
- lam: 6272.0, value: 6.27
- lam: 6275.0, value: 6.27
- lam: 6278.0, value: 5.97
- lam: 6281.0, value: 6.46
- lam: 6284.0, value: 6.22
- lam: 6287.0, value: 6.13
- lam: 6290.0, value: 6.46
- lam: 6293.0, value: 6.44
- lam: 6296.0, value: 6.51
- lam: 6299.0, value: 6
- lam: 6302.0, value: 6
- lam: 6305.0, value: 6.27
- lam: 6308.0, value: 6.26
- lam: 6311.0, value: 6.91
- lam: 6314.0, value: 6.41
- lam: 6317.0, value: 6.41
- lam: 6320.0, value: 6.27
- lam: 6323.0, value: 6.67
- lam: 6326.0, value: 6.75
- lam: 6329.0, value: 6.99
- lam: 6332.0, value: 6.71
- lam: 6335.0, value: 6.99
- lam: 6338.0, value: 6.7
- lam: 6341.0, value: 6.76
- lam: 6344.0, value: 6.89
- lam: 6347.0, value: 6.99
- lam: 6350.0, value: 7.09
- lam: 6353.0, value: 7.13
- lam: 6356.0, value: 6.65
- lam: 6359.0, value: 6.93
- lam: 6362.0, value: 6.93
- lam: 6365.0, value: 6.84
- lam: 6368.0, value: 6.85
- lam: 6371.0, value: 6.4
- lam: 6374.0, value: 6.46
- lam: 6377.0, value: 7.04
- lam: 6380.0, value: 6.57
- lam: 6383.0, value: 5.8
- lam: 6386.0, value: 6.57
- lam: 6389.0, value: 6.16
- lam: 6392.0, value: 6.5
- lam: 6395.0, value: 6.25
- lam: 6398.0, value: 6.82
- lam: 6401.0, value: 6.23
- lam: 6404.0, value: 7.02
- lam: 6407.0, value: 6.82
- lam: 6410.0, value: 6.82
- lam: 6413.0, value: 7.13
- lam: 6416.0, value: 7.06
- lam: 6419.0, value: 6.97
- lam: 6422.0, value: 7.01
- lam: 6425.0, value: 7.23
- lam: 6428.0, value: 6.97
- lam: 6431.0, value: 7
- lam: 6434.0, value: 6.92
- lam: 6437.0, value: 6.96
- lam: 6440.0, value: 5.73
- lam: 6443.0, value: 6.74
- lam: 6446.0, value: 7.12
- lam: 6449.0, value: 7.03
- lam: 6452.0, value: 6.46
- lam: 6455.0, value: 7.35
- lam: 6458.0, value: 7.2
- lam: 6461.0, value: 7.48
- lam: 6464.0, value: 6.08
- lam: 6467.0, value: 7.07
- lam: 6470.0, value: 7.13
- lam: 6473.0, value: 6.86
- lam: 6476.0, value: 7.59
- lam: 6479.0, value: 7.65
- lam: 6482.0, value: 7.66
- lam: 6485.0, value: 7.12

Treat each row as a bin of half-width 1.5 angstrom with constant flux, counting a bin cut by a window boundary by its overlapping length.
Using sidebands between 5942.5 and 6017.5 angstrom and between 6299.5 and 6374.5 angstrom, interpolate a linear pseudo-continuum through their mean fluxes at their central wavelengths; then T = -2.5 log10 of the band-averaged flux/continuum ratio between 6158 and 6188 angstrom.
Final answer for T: 0.10 mag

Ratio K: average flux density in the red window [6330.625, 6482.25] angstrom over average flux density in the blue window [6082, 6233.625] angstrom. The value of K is 1.1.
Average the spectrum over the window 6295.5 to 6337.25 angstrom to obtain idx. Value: 6.51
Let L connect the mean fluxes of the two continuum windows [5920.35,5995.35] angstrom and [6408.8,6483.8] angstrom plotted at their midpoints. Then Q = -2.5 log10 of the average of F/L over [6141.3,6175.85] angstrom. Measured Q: 0.074 mag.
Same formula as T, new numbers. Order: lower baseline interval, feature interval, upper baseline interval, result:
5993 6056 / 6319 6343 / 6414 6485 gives 0.031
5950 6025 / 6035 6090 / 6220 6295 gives -0.087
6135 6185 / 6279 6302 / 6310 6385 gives 0.054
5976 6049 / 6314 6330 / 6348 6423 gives 0.022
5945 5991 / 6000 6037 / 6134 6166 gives -0.036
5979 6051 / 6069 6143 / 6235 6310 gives -0.032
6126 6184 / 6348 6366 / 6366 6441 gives -0.046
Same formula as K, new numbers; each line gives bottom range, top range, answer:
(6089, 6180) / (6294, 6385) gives 1.03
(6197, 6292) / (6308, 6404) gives 1.10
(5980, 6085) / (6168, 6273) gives 0.90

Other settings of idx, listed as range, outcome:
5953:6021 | 6.55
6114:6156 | 6.66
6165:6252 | 6.12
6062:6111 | 6.73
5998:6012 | 6.62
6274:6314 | 6.3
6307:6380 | 6.75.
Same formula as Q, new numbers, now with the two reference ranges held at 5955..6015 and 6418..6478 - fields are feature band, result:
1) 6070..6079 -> -0.093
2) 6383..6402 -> 0.086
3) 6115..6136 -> 0.023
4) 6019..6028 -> 0.015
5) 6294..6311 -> 0.092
